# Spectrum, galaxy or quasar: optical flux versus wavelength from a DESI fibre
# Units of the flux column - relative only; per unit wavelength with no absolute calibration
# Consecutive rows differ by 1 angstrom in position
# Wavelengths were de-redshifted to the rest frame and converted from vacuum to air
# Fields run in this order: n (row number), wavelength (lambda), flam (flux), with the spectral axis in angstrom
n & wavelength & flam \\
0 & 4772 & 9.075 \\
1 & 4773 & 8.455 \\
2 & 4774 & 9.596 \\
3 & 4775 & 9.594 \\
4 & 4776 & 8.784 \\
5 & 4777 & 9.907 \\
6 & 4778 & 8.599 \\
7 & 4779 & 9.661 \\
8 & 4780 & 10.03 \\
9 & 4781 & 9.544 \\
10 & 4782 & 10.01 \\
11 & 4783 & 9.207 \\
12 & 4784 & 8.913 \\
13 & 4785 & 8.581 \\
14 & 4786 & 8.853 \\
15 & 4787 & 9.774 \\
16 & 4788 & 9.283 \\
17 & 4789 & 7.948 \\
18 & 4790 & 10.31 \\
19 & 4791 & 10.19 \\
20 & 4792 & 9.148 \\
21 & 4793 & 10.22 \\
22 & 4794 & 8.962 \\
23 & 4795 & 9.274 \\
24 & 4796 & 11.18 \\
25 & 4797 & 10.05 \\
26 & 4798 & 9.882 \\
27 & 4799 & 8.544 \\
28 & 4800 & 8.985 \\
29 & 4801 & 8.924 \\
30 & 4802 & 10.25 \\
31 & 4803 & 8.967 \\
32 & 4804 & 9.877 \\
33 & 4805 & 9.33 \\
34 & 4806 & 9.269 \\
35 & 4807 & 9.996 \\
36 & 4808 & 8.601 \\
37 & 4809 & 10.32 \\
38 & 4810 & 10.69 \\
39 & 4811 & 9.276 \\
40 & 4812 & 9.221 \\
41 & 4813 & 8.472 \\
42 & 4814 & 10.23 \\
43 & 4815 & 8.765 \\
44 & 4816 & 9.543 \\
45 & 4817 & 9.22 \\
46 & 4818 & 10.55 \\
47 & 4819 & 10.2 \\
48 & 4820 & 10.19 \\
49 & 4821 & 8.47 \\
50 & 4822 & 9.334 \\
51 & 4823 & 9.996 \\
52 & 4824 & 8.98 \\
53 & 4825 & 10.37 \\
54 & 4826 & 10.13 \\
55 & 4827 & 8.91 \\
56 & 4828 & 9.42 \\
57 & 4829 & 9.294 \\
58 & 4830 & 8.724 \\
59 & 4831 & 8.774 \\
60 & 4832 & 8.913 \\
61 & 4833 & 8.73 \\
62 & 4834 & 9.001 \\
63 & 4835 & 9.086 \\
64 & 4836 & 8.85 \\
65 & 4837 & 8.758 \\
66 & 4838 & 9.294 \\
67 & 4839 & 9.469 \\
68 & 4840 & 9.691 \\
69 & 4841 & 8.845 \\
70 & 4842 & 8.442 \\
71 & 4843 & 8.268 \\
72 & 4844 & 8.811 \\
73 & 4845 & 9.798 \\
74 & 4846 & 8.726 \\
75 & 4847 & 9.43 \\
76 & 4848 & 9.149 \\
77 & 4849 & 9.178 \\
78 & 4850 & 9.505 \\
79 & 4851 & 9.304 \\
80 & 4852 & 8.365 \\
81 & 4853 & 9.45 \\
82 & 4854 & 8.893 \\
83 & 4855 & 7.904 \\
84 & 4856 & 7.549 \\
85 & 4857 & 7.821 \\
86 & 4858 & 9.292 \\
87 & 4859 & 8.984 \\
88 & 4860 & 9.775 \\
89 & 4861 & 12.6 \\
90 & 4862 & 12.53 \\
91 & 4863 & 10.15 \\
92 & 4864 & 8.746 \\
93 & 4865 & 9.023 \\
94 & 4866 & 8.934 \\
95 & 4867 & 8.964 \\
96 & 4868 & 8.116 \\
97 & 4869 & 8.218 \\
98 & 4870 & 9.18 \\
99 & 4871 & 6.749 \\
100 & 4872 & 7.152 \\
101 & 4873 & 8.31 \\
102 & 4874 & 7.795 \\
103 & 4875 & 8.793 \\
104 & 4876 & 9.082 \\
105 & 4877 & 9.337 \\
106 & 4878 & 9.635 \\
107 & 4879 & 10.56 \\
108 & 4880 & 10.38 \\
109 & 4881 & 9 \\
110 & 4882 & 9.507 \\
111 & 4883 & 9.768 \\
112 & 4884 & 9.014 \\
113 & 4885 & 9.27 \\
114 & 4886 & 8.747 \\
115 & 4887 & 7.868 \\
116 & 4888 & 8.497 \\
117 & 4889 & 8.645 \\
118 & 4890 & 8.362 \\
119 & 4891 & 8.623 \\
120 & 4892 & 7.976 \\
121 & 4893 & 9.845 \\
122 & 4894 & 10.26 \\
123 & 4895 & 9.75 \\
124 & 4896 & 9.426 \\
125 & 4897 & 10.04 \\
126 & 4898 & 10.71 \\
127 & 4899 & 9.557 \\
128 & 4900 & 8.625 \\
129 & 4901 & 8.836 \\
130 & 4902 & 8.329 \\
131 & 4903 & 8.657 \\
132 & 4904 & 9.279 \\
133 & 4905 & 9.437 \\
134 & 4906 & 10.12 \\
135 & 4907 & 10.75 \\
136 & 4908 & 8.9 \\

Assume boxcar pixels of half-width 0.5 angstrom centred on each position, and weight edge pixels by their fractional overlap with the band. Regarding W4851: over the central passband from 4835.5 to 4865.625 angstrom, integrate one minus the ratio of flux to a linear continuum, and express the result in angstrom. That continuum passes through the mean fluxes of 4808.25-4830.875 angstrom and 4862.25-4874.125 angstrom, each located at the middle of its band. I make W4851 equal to -1.1 angstrom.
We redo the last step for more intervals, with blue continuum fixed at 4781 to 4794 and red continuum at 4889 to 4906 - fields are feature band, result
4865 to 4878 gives 1.14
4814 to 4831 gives -0.33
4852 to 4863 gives -0.21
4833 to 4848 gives 0.44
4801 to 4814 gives -0.26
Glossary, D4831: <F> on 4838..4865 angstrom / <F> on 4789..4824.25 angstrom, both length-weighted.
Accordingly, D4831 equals 0.97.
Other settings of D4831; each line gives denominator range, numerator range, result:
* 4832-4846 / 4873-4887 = 1.02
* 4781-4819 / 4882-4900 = 0.97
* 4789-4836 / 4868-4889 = 0.93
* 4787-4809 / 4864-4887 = 0.93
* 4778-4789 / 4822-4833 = 1.00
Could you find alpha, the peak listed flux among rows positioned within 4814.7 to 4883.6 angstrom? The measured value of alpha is 12.6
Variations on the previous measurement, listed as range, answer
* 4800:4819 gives 10.69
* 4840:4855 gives 9.798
